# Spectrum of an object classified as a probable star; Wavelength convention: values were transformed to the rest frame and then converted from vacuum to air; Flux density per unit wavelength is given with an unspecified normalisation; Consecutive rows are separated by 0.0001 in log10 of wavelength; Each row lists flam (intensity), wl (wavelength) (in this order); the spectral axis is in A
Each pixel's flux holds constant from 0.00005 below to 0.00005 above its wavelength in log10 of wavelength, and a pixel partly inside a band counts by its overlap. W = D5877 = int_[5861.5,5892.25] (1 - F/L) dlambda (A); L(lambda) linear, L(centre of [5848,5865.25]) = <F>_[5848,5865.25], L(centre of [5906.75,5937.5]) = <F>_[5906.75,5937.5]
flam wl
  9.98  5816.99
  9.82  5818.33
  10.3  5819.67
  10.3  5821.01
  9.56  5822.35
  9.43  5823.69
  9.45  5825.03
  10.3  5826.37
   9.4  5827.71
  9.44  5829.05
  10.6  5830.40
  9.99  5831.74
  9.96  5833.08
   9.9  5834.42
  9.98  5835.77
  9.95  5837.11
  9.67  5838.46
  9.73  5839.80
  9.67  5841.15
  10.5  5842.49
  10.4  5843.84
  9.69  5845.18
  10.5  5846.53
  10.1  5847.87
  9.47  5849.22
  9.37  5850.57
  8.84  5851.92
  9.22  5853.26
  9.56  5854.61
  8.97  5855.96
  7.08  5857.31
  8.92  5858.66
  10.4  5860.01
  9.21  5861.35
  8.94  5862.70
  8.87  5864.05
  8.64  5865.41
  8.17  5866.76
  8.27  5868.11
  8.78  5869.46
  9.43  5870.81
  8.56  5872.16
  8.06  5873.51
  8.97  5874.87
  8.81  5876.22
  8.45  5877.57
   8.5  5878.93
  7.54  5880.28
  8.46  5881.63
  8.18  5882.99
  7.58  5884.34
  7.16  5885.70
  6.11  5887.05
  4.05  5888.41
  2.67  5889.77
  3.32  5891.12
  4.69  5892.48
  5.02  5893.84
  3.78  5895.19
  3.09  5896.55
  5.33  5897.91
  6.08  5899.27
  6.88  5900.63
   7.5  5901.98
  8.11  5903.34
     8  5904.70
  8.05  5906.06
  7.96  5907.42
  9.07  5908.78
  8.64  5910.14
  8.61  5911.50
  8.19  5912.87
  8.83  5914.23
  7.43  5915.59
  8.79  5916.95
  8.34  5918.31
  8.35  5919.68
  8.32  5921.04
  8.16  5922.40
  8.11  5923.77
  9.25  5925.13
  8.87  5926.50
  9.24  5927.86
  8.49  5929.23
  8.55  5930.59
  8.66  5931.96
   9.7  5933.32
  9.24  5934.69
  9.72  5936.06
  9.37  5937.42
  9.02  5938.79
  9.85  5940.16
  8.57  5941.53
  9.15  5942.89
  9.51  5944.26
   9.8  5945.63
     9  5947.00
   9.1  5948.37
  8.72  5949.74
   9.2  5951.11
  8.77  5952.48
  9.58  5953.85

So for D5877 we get 4.7 A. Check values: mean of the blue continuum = 9.09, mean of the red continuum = 8.68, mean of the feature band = 7.6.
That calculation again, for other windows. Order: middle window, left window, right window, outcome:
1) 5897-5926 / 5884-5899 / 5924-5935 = -4.32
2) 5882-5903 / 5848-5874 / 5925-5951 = 8.14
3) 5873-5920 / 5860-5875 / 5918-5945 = 9.36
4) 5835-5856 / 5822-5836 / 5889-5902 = -2.98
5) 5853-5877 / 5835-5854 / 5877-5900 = -2.70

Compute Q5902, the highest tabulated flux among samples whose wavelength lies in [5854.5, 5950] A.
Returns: 10.4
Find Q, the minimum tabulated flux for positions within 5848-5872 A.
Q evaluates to 7.08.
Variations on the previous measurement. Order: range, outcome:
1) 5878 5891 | 2.67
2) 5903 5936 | 7.43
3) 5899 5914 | 6.08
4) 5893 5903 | 3.09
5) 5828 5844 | 9.44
